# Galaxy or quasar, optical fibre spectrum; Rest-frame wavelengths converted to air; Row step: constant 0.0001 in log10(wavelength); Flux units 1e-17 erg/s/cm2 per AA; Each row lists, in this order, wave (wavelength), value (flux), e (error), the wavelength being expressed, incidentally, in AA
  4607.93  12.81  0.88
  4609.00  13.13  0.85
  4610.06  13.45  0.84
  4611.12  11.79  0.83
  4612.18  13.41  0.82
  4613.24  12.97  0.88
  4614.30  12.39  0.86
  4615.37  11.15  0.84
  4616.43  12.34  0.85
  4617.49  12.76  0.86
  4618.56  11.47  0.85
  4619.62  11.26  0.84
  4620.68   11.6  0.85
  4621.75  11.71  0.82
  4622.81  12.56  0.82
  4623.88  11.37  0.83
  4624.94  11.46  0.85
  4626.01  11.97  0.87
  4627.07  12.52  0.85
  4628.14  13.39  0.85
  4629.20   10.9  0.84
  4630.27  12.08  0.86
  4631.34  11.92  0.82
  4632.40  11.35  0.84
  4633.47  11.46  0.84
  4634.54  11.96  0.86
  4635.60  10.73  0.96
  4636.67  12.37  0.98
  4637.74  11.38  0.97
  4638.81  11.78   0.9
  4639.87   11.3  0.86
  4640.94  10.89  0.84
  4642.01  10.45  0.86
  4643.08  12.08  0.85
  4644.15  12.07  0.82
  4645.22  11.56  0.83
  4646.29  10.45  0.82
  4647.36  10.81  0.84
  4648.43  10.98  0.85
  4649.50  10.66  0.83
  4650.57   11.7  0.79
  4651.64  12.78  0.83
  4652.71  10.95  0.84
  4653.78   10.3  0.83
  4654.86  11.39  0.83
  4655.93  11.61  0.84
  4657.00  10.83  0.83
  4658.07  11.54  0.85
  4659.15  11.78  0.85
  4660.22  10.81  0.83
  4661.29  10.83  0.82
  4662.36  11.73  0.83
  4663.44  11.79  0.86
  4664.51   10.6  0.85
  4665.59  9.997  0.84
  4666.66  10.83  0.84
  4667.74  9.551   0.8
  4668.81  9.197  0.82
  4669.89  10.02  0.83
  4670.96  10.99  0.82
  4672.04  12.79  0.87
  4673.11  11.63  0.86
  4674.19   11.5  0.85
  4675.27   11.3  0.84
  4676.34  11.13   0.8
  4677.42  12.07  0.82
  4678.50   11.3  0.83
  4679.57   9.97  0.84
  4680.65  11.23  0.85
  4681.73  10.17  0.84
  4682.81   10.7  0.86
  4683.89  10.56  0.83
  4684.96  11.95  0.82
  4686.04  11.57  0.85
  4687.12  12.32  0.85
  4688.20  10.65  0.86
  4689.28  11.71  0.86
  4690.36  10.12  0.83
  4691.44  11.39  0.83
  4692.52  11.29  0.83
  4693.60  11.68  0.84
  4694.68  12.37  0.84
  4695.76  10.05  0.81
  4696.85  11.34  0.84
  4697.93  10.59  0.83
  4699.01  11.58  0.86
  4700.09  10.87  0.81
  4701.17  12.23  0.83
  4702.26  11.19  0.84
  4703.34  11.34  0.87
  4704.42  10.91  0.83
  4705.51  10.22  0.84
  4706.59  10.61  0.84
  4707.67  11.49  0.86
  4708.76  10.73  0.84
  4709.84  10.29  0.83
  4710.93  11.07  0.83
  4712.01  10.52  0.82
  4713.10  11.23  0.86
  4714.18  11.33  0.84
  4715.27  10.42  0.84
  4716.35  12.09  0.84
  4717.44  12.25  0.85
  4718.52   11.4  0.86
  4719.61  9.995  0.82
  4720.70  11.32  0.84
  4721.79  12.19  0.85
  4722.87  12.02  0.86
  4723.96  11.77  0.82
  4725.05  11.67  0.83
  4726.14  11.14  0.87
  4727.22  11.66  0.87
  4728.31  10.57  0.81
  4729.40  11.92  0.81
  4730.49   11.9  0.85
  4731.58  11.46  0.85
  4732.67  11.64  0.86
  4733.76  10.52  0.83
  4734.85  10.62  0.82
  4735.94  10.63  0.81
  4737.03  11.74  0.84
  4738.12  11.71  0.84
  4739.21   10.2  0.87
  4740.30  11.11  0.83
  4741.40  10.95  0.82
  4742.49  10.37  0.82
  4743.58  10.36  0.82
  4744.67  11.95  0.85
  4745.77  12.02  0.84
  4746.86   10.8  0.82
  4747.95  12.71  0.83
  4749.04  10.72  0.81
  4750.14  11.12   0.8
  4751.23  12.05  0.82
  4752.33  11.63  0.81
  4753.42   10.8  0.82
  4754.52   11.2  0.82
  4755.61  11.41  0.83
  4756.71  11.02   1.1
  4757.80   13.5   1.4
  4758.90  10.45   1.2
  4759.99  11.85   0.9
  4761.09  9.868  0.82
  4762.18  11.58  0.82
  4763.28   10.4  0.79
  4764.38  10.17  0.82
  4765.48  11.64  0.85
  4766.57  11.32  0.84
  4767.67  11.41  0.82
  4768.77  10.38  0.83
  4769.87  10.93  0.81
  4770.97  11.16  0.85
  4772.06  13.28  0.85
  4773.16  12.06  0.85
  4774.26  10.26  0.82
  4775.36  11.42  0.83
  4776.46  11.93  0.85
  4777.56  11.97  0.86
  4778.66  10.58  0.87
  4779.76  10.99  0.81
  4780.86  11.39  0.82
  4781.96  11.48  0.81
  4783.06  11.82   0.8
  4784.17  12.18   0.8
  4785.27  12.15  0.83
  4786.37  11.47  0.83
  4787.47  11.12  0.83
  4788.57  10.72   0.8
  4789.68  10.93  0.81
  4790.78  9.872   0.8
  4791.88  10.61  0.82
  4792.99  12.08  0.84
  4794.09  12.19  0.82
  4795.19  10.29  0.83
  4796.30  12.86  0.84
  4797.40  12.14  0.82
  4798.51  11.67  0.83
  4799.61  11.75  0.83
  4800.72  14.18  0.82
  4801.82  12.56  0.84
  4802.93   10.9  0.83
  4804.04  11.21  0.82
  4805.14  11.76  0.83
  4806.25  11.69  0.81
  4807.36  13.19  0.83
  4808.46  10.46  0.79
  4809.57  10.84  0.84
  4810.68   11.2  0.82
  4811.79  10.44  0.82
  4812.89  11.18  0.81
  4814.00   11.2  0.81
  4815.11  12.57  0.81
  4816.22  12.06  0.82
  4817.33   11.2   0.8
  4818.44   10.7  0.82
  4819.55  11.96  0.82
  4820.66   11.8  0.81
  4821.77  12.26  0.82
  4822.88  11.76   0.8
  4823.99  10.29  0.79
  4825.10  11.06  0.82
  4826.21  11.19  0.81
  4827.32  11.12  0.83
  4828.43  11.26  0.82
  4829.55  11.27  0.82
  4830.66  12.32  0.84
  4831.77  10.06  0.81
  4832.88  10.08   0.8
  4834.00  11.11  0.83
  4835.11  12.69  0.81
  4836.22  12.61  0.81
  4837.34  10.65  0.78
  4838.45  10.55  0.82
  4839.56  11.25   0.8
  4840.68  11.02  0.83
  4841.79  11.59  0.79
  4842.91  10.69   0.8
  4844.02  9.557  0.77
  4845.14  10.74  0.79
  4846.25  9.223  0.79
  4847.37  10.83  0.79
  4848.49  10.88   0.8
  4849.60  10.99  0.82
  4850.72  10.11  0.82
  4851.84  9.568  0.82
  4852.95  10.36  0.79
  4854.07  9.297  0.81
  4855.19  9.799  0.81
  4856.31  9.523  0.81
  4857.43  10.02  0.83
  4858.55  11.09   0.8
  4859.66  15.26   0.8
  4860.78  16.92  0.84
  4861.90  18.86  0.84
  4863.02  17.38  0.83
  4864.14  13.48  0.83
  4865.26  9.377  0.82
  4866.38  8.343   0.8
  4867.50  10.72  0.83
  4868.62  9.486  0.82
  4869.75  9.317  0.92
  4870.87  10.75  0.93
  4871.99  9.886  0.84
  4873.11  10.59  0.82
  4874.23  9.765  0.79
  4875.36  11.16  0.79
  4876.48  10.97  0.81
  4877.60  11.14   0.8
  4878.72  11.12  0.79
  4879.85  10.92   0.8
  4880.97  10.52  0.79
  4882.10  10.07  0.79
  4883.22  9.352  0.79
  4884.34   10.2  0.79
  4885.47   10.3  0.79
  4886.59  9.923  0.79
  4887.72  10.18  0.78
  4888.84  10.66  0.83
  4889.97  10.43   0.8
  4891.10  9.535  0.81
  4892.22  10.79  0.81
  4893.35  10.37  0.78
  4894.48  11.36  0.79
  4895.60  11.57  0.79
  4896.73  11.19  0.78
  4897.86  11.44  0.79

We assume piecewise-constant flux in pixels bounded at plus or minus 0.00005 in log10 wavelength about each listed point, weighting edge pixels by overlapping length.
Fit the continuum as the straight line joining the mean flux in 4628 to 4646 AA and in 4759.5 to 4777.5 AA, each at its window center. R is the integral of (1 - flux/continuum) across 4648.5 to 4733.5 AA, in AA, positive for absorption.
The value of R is 1.92 AA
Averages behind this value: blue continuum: 11.6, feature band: 11.2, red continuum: 11.2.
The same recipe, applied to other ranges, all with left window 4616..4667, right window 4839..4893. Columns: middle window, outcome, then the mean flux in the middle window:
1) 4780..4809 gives -1.42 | 11.6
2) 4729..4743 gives 0.14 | 11.1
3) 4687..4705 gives 0.15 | 11.2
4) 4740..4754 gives -0.08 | 11.3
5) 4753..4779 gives -0.27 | 11.3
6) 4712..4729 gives -0.15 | 11.4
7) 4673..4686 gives 0.29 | 11.1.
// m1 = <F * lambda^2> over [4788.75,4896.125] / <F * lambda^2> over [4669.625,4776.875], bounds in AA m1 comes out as 1.04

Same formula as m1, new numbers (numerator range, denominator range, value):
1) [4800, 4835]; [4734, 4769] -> 1.05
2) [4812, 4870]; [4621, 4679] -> 1.08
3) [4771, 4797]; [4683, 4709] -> 1.06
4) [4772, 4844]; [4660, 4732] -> 1.07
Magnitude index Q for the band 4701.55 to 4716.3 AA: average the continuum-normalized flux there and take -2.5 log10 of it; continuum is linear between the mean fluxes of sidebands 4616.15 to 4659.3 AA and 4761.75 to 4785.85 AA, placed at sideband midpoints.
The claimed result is 0.053 mag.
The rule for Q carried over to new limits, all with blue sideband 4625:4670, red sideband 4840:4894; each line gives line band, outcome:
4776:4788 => -0.05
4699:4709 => 0.01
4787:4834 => -0.04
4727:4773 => -0.02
